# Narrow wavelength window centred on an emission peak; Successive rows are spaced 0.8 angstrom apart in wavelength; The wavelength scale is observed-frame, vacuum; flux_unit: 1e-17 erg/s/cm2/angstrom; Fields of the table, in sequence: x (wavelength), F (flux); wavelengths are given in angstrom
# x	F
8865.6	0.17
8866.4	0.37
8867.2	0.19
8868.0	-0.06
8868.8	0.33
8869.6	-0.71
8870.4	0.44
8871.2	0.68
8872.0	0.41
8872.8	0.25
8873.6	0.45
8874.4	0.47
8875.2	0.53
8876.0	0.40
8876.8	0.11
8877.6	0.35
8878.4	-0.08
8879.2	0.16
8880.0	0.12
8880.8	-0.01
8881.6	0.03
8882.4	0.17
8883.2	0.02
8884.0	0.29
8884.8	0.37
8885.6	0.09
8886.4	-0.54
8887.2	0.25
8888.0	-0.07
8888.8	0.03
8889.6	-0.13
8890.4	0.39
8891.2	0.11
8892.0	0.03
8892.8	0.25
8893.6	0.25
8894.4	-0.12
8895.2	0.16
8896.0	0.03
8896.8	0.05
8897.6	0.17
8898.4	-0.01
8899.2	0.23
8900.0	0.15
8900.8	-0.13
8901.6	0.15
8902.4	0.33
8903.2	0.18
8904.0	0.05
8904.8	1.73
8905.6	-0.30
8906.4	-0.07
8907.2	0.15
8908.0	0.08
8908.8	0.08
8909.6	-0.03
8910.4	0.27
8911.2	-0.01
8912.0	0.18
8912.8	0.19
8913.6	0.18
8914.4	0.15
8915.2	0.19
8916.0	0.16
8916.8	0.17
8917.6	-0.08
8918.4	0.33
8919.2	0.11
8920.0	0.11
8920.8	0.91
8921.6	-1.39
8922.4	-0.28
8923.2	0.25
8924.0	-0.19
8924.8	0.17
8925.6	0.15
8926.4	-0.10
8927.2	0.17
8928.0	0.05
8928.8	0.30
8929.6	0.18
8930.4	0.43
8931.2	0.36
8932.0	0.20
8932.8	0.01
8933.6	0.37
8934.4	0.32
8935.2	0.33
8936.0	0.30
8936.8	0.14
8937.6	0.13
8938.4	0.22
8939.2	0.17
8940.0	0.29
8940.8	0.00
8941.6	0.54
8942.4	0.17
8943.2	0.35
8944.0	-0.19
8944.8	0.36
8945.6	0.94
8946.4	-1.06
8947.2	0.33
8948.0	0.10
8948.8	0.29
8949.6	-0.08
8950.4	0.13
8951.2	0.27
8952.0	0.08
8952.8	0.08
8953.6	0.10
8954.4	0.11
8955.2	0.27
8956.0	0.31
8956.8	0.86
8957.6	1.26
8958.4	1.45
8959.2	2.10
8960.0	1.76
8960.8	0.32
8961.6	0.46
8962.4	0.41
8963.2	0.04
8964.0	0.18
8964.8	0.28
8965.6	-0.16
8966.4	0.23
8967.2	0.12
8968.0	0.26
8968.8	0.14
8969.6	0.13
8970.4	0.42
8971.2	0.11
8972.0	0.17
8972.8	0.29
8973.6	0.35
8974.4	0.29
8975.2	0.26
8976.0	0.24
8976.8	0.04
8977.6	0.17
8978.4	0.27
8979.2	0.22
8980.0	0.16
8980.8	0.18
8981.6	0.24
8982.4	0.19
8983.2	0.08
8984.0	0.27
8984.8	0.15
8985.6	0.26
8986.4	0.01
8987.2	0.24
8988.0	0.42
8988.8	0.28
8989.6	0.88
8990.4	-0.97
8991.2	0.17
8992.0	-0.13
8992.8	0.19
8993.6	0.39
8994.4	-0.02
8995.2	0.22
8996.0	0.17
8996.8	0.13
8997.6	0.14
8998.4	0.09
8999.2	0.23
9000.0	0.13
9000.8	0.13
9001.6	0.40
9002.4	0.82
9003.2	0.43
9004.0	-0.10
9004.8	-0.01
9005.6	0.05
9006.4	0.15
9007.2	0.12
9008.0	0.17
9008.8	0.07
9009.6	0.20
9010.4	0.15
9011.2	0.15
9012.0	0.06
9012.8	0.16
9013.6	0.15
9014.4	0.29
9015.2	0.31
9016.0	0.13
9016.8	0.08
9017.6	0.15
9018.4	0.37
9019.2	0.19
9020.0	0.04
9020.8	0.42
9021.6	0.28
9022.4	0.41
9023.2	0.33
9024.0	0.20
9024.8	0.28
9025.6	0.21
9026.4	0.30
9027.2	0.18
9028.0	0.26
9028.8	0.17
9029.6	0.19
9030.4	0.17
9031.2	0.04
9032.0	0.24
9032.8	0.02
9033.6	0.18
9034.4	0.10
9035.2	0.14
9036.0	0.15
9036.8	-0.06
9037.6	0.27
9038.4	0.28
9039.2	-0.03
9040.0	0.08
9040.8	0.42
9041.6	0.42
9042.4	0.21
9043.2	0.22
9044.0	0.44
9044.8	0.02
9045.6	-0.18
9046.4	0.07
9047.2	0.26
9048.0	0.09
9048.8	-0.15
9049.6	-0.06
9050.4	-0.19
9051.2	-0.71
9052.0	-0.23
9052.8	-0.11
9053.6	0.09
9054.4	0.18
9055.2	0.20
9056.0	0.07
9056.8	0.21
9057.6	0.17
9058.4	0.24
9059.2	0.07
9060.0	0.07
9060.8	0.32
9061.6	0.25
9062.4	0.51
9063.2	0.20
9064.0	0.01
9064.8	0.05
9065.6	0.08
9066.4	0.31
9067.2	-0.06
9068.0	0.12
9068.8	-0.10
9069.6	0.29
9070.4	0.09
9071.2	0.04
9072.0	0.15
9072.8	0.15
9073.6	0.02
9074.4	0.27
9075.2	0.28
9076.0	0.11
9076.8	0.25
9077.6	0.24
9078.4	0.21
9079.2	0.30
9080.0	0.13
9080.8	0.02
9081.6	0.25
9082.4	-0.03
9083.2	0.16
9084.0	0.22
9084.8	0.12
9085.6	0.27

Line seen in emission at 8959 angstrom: [O III] 5007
